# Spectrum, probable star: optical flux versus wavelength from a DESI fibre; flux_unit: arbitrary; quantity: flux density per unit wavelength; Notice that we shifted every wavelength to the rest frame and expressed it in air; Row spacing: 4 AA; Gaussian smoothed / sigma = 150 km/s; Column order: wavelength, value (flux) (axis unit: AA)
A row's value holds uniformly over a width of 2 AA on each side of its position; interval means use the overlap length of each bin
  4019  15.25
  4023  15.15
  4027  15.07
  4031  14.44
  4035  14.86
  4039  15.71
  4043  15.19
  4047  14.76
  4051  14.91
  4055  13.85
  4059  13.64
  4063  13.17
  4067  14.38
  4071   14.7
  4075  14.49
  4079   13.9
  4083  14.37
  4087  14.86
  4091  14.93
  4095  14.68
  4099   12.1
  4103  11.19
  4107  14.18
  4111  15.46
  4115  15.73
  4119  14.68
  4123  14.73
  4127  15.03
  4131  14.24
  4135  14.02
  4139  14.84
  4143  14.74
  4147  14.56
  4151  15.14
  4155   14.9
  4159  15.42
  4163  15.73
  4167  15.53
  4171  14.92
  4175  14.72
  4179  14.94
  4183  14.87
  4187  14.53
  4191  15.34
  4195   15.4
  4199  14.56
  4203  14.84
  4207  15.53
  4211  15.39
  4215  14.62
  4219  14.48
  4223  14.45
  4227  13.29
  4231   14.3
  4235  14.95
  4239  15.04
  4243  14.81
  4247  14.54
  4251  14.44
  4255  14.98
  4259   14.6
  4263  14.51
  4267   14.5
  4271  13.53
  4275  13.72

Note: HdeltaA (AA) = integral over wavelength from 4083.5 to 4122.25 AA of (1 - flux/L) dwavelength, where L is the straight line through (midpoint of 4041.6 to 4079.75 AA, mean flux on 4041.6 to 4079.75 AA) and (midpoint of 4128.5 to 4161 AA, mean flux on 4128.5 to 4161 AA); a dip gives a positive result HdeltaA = 0.8 AA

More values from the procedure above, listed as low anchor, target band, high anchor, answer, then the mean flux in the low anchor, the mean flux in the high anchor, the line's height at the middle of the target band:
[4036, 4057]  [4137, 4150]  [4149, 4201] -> 0.25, 14.9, 15.1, 15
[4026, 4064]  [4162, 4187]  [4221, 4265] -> -0.85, 14.6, 14.5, 14.6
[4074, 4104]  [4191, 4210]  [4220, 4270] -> -1.05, 13.9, 14.5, 14.3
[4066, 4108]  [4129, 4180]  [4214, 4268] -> -2.45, 14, 14.5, 14.2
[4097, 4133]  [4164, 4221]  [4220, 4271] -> -2.53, 14.1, 14.5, 14.4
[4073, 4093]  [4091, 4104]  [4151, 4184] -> 1.33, 14.5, 15.1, 14.6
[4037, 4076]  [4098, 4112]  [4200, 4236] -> 1.32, 14.5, 14.6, 14.5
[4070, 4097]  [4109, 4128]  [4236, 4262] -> -0.70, 14.6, 14.7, 14.6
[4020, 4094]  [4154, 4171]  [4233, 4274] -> -0.92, 14.6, 14.6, 14.6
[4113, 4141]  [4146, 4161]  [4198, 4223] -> -0.24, 14.8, 14.9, 14.8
